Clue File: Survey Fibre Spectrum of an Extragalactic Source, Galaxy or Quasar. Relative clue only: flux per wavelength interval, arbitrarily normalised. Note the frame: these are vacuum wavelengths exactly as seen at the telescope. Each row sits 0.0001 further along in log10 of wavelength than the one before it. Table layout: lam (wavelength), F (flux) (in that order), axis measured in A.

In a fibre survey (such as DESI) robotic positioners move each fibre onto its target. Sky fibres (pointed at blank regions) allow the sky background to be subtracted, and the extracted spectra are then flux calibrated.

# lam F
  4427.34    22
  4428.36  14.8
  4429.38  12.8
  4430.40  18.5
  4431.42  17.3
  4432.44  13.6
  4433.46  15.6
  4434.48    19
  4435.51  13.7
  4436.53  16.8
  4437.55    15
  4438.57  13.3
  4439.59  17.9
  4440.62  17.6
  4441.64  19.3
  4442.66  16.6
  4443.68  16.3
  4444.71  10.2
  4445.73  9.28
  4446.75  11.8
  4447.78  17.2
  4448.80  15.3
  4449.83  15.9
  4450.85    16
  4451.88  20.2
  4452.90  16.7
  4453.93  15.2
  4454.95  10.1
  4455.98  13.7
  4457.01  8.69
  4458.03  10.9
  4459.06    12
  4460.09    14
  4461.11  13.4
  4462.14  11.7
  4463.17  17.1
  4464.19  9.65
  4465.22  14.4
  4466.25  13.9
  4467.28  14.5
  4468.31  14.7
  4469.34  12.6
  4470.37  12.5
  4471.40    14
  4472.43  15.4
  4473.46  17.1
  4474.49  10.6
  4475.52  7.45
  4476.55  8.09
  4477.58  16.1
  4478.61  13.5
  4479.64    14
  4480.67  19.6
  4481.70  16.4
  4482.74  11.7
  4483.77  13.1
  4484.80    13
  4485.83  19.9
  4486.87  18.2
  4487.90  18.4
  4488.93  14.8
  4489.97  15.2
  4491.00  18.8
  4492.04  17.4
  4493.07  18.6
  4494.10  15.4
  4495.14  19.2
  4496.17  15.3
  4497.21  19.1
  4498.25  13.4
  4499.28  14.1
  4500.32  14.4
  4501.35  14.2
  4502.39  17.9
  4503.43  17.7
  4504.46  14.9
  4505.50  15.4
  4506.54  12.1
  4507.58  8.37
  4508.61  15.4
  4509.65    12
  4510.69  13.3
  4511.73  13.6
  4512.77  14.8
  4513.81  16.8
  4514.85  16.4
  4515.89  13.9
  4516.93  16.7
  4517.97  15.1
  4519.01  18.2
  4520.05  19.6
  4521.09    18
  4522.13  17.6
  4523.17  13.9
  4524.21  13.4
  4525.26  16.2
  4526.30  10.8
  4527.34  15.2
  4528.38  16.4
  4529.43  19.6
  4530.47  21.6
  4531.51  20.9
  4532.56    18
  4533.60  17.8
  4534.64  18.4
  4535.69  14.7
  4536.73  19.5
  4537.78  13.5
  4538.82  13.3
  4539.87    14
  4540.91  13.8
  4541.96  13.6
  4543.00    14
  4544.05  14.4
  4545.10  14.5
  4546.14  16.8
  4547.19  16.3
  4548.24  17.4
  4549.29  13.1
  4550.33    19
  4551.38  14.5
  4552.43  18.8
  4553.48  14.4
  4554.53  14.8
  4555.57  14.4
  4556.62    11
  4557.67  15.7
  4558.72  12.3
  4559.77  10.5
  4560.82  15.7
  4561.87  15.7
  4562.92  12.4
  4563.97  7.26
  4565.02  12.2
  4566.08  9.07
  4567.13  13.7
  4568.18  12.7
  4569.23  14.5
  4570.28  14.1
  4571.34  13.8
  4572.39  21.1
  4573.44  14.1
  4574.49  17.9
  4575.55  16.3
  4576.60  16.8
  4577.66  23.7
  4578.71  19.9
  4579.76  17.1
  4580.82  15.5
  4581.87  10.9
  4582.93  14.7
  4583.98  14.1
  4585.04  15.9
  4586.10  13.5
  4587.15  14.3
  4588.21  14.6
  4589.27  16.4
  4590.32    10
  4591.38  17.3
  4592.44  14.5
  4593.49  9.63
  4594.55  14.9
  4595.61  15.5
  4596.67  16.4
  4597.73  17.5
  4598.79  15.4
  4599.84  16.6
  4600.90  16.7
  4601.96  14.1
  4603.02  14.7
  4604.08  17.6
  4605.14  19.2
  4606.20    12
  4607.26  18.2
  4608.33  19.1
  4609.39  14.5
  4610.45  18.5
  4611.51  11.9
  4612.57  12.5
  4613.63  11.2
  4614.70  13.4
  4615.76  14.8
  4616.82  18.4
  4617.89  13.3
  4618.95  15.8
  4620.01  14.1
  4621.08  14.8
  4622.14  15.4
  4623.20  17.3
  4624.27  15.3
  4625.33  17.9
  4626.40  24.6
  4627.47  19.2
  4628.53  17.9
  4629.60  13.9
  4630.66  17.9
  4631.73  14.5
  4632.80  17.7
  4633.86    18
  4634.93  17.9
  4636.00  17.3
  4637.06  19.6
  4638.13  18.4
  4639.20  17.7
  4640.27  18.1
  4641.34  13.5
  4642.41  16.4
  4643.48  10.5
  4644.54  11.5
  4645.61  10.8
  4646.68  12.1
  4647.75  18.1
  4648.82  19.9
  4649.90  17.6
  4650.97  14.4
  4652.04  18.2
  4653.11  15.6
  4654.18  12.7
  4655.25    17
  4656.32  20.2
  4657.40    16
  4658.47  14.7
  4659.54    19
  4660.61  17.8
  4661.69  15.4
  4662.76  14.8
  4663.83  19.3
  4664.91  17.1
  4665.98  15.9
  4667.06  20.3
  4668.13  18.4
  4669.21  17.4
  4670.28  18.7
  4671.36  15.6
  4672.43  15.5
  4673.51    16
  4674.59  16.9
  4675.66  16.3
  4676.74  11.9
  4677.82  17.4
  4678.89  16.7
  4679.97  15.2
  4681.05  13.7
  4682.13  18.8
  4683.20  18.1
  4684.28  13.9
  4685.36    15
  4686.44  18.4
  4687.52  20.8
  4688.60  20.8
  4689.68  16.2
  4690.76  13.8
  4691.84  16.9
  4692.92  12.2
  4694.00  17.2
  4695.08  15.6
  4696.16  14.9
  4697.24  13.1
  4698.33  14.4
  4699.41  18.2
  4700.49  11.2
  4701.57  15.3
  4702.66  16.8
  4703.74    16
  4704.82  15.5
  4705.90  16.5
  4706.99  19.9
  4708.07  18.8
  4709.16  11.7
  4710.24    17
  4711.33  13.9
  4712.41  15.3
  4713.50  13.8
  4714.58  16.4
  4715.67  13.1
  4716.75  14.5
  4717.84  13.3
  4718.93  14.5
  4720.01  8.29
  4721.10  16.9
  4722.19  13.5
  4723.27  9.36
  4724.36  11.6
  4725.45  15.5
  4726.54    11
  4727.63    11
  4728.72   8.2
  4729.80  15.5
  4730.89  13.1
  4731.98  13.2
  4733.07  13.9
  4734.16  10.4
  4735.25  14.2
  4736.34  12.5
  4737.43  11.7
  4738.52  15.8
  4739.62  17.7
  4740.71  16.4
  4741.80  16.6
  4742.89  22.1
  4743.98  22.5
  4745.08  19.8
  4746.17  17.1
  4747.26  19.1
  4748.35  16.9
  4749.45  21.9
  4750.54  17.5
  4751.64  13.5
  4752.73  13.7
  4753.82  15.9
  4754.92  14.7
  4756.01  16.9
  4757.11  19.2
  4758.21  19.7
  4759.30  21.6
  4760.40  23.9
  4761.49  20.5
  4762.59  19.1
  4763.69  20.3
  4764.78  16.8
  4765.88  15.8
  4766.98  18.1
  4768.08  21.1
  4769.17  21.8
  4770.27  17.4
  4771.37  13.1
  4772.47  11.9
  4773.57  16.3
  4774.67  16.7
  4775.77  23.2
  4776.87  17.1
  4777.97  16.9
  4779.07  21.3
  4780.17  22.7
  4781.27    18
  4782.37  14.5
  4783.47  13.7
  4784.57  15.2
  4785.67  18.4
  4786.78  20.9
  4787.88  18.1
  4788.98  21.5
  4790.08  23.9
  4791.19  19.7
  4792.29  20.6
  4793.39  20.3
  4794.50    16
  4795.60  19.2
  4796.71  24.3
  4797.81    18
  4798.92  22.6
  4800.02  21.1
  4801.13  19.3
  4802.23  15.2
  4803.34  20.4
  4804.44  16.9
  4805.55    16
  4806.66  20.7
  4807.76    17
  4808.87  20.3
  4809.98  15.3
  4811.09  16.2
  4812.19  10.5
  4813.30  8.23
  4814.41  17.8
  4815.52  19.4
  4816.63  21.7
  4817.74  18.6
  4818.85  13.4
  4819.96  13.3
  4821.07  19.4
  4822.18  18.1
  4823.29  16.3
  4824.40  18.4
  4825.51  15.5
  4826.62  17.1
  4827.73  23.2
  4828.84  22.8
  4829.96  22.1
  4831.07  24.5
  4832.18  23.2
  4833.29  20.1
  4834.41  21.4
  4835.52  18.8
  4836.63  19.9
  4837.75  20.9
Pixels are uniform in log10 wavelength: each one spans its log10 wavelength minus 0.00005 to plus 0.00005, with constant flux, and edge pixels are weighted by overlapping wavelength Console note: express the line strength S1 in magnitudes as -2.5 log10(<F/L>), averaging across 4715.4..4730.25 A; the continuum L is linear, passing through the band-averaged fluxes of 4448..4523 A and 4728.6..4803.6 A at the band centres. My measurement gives 0.35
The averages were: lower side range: 14.8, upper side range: 17.8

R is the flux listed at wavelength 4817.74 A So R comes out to 18.6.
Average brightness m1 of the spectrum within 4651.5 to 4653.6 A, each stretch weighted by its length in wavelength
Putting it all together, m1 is 16.9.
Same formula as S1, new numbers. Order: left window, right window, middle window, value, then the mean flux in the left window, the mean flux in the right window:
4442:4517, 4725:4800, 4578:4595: 0.07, 14.5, 17.5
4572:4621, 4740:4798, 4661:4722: 0.08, 15.5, 18.5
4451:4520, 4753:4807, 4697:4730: 0.24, 14.7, 18.7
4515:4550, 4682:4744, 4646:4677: -0.09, 16.1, 15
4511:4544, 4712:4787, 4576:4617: 0.05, 16.1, 16.3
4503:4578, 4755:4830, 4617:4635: -0.03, 15.2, 18.3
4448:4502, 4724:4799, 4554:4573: 0.16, 14.6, 17.4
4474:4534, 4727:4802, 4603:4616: 0.08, 15.5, 17.7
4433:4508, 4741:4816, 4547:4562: 0.06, 14.7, 18.3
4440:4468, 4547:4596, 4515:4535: -0.17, 14.1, 14.7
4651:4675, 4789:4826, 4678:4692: 0.02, 16.9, 18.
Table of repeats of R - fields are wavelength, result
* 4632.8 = 17.7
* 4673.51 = 16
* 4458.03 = 10.9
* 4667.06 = 20.3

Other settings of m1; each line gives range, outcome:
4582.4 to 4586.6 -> 14.5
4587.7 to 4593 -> 14.5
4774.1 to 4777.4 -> 19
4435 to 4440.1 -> 15.4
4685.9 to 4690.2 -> 19.1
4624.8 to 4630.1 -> 18.7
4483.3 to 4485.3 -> 13.1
